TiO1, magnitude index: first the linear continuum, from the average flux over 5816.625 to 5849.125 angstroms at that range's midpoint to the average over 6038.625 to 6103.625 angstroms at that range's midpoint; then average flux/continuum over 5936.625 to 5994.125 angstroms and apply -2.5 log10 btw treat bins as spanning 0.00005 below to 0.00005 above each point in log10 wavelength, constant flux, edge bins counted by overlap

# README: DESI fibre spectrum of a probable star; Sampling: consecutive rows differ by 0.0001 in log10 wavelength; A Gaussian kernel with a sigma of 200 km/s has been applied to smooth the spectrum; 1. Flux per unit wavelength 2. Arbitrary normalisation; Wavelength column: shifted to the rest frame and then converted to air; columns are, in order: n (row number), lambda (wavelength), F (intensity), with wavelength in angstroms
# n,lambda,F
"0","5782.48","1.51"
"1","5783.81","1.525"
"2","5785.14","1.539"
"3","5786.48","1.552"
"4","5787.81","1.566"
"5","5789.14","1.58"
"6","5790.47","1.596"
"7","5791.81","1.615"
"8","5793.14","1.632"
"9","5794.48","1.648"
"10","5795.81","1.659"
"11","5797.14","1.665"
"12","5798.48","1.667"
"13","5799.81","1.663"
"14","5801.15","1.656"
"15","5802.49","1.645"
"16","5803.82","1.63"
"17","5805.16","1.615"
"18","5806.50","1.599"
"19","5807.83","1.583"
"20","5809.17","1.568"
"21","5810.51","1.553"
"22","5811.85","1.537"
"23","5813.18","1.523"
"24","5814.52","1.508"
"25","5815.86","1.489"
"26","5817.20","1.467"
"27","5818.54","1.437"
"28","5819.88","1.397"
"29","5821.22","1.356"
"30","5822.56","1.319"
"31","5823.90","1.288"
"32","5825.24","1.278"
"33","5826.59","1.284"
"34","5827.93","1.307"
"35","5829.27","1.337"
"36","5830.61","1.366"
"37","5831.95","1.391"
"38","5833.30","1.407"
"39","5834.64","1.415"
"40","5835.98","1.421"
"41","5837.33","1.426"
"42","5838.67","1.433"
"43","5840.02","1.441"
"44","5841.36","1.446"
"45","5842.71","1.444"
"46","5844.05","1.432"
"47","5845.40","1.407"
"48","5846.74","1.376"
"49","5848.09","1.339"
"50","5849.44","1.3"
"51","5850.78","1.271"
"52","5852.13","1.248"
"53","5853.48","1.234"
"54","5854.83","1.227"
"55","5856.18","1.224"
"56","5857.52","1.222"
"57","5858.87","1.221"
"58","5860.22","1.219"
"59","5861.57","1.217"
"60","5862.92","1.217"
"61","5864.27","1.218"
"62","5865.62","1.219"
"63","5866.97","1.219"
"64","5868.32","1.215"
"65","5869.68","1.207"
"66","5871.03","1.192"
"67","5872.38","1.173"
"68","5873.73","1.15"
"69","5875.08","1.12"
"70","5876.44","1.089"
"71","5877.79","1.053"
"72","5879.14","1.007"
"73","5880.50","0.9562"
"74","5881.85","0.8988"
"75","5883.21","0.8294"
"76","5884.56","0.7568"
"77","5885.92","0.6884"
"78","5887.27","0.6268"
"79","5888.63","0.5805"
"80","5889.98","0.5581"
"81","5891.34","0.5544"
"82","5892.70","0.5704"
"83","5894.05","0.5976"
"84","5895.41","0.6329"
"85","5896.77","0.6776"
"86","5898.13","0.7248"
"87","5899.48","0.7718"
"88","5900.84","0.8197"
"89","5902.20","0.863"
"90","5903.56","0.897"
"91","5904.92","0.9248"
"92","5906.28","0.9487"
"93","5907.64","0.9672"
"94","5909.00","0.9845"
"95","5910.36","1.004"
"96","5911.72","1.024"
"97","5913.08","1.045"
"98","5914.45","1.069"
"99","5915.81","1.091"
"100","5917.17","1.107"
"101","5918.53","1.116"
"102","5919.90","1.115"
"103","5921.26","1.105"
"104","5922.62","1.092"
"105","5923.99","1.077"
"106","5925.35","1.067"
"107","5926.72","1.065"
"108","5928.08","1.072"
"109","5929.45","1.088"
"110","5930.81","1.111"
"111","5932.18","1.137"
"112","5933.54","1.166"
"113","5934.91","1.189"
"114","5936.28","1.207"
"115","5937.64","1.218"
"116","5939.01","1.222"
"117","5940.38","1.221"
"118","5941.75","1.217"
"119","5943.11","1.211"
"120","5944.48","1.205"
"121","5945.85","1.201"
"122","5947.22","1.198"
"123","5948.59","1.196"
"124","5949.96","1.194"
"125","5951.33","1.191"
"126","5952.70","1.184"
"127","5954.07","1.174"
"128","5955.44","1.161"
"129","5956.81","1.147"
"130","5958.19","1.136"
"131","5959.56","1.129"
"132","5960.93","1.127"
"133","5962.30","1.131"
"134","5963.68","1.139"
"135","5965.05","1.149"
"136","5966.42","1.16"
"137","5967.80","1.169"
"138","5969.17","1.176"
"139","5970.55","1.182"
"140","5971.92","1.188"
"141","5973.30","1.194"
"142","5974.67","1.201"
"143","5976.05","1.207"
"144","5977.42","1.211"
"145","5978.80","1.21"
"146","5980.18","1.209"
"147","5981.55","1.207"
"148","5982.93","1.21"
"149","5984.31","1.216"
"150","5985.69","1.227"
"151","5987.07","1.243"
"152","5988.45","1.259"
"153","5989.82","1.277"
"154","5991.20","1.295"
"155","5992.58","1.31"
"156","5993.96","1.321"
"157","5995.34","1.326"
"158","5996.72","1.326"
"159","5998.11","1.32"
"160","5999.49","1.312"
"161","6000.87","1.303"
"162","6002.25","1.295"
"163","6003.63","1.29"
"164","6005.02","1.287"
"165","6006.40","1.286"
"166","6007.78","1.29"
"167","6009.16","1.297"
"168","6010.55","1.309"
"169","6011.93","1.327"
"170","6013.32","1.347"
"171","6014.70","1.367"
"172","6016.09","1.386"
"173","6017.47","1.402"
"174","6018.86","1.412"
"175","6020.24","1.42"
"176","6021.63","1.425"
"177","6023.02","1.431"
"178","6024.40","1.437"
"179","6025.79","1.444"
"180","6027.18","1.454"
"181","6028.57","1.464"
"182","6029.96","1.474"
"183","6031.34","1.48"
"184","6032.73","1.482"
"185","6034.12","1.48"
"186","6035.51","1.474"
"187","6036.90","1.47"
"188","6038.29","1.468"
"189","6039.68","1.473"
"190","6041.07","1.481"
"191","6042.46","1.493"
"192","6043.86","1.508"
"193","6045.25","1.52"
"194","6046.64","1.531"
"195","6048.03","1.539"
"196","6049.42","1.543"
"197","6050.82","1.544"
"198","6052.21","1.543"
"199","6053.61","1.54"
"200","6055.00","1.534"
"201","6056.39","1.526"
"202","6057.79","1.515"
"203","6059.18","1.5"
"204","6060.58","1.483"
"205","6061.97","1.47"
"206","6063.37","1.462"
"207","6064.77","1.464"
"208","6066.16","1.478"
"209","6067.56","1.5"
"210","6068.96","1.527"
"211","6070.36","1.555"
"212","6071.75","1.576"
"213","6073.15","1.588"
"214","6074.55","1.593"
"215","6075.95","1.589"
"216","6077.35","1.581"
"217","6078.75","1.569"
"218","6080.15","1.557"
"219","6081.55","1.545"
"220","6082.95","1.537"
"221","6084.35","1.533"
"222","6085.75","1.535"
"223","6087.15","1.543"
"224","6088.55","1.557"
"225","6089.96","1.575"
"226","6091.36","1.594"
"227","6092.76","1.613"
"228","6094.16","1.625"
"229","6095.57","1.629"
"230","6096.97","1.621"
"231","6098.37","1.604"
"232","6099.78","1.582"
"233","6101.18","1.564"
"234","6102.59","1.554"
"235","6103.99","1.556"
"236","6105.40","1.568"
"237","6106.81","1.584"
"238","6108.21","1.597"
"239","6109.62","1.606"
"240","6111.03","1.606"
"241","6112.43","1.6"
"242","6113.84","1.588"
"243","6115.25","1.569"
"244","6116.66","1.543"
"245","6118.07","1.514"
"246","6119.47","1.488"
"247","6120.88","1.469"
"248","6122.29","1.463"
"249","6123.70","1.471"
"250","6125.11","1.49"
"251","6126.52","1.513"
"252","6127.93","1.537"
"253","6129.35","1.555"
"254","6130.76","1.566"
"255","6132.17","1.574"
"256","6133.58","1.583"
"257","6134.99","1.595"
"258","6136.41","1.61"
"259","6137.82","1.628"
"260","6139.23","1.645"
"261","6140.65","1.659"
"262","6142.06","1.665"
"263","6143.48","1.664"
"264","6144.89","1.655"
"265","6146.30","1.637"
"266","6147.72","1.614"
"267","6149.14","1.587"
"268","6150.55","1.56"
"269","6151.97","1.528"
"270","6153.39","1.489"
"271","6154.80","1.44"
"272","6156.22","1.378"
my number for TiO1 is 0.22 mag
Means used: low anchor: 1.38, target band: 1.2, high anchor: 1.54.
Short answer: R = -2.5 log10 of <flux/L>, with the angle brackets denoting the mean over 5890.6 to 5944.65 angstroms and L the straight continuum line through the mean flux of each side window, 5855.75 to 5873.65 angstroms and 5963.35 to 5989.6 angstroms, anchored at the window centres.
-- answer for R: 0.20 mag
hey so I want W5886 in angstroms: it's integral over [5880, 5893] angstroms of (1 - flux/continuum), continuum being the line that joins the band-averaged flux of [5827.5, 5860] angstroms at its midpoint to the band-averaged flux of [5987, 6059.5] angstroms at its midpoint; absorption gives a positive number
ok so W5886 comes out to 6.3 angstroms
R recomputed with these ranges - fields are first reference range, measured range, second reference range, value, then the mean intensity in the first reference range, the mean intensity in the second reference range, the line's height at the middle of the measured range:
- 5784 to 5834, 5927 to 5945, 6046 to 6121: 0.29 mag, 1.51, 1.55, 1.53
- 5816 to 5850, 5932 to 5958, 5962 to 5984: 0.03 mag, 1.38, 1.19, 1.22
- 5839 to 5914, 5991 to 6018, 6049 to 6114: 0.04 mag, 1.04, 1.56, 1.36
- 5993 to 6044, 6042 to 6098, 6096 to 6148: -0.04 mag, 1.39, 1.58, 1.48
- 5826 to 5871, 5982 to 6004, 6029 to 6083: 0.14 mag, 1.31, 1.52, 1.45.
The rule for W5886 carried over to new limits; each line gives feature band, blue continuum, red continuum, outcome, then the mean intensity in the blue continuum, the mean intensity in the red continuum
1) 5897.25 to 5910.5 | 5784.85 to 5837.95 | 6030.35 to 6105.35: 5.5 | 1.5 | 1.54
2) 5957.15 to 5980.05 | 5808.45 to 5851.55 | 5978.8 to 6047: 3.4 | 1.4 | 1.37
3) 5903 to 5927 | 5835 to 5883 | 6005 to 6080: 5.0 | 1.24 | 1.47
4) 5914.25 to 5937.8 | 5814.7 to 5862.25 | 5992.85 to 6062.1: 4.6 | 1.35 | 1.43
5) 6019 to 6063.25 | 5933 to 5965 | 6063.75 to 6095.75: -1.3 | 1.18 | 1.56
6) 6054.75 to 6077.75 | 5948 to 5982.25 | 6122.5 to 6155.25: -1.9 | 1.17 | 1.58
